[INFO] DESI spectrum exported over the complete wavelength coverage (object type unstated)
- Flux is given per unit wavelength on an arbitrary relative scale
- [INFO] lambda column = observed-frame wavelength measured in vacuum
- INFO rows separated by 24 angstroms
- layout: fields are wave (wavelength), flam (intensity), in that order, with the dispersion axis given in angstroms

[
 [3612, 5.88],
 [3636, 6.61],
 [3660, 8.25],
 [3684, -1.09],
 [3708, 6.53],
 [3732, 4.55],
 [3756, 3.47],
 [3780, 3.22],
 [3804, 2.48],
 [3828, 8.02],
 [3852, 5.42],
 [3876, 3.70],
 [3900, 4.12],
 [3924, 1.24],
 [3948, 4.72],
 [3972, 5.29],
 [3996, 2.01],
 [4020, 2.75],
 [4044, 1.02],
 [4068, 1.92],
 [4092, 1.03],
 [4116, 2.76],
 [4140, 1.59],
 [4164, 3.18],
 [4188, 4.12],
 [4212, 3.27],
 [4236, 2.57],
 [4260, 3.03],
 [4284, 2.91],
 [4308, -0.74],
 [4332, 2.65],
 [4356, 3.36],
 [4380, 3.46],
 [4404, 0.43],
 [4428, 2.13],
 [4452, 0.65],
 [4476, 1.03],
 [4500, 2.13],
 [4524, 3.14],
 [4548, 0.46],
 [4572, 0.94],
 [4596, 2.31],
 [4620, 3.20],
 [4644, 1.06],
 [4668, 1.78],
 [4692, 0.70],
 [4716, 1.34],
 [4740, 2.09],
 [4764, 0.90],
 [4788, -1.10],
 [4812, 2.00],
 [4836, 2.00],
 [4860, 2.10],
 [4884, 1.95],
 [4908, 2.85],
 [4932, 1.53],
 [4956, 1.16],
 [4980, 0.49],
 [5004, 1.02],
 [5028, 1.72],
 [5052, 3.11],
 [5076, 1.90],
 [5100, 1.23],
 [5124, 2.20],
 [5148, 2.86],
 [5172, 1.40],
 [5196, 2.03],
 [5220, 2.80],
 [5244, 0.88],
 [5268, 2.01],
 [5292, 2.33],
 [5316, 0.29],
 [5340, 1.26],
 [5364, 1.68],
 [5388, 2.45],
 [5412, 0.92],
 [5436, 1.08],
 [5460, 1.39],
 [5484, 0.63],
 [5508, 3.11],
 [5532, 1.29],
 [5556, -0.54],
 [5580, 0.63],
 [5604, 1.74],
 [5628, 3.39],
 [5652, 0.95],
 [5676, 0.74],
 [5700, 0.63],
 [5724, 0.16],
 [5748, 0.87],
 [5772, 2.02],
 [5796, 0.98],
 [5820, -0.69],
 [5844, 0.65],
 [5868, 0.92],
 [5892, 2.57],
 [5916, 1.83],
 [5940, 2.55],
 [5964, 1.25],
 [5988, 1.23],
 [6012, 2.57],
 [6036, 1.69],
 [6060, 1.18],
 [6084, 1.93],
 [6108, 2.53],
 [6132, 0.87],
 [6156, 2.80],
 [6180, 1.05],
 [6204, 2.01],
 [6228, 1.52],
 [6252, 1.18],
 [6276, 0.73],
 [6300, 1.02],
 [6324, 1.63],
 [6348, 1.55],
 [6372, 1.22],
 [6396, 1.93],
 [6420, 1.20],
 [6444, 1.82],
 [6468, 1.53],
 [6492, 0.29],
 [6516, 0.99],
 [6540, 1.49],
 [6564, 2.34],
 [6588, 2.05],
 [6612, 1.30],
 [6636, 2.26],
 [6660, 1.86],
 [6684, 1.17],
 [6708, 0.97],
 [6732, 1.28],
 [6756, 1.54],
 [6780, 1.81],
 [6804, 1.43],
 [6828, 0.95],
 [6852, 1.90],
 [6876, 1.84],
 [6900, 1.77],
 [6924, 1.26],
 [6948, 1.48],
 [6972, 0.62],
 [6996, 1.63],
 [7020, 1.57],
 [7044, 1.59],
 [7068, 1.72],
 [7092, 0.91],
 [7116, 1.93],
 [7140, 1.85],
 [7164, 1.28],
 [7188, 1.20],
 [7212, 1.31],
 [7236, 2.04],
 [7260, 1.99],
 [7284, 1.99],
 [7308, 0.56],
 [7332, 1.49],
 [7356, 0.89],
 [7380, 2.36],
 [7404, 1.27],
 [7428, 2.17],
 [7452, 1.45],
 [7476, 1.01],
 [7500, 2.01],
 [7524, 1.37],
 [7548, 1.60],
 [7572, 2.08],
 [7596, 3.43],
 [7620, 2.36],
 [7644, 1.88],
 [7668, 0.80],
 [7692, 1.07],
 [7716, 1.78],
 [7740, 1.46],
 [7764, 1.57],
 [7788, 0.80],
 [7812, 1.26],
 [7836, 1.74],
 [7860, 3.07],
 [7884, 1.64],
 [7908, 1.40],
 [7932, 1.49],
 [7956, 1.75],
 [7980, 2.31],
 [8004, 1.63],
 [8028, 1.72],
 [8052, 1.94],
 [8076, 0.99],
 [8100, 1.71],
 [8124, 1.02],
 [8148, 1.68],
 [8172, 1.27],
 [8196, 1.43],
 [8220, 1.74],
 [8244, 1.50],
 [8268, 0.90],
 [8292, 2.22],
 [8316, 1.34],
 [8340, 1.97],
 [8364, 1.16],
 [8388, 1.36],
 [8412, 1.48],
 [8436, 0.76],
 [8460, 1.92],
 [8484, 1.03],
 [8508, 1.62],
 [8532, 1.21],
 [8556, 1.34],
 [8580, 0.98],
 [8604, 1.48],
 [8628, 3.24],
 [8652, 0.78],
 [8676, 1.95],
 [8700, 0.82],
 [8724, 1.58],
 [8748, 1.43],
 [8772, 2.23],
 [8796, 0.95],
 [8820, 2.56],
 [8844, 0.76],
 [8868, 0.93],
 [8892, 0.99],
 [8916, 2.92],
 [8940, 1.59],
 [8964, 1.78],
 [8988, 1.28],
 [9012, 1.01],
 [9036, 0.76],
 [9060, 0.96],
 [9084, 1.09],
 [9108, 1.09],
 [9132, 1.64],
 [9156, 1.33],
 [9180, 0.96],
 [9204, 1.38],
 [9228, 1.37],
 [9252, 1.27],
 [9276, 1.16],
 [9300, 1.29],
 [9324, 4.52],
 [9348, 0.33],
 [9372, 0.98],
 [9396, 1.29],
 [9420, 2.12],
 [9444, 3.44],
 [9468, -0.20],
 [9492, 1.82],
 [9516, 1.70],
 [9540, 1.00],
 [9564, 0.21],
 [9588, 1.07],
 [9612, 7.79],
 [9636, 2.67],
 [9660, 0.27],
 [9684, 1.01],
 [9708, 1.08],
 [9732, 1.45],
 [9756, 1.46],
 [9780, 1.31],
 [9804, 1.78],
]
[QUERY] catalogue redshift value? 1.580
